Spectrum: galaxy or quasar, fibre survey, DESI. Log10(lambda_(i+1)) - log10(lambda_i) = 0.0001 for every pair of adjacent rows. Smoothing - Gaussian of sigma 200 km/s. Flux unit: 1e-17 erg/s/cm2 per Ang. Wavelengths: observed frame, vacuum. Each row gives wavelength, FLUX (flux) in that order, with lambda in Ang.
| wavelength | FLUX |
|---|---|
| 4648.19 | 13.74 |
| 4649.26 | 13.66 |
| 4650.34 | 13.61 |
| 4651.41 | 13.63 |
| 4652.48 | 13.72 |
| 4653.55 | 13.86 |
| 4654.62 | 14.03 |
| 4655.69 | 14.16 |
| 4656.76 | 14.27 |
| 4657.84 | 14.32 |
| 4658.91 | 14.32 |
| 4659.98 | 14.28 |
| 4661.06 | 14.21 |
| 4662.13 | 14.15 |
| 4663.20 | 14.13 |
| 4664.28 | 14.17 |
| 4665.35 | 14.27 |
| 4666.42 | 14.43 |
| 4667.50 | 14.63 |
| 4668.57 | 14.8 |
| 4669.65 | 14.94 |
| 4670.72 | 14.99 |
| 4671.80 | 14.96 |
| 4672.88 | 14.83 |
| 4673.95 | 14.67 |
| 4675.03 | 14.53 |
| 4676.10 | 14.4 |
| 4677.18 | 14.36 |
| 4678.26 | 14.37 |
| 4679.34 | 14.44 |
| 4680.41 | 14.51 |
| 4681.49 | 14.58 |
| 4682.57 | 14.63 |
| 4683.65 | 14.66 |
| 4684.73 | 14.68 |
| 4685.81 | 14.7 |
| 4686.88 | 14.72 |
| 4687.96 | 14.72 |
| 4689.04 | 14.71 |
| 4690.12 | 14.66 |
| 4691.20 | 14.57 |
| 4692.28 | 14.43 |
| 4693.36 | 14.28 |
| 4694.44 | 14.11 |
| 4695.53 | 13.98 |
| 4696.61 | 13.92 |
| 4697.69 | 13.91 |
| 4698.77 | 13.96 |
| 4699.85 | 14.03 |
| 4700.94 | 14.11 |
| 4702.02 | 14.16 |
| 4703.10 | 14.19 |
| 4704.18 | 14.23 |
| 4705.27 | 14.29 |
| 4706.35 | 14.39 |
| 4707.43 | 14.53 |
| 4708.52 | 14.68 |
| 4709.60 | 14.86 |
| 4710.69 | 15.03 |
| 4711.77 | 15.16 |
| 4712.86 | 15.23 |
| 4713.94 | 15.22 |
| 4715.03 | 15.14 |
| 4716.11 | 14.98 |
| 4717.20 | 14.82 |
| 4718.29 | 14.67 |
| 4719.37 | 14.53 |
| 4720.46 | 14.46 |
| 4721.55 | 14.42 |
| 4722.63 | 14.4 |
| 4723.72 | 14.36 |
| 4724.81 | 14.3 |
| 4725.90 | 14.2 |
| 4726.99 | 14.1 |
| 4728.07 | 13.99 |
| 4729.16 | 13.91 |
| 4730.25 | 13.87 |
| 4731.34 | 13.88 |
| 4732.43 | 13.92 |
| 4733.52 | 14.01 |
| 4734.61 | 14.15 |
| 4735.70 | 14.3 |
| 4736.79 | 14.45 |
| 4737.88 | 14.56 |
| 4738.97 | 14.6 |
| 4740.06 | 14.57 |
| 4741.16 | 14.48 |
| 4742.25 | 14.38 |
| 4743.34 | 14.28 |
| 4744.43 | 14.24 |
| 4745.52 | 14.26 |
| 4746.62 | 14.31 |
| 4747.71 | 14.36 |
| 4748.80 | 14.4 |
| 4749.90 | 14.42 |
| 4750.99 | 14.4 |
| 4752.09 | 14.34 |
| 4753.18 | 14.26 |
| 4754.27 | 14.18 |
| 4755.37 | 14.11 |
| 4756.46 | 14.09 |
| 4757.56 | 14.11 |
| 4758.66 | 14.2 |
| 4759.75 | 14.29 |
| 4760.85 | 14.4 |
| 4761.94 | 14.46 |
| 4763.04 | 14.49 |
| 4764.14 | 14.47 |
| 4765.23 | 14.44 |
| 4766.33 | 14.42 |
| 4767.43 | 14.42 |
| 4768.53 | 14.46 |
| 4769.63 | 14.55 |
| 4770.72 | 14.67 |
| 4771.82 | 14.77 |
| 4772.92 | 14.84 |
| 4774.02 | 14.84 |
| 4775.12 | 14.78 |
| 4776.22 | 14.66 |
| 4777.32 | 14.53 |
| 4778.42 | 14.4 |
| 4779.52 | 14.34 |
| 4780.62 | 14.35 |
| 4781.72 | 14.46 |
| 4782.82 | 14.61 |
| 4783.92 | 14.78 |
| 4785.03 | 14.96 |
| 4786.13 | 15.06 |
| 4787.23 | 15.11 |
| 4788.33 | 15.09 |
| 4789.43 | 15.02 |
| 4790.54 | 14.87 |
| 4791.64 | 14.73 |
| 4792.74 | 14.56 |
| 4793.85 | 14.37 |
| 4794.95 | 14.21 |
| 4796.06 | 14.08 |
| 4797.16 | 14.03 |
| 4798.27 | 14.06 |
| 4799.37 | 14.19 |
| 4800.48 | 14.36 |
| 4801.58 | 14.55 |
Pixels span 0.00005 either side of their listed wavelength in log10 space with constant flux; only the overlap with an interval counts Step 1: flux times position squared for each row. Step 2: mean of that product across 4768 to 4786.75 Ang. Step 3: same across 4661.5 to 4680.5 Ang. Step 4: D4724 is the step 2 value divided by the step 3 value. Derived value 1.05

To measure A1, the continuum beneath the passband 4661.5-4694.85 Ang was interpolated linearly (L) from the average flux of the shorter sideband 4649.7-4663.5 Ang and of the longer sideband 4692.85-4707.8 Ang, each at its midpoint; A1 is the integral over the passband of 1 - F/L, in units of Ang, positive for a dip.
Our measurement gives -1.1 Ang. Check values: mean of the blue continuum 14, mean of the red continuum 14.1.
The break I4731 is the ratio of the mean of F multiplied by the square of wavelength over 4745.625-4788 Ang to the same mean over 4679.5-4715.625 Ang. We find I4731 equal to 1.0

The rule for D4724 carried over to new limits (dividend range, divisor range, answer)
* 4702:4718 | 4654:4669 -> 1.05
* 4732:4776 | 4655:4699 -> 1.03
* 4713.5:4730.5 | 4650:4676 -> 1.03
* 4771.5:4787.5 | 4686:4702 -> 1.07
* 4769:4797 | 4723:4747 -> 1.05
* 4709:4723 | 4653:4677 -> 1.05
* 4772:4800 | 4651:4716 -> 1.05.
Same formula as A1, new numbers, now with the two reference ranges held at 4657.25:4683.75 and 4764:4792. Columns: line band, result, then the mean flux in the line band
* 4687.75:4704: 0.34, 14.2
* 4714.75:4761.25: 0.93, 14.3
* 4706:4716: -0.25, 14.9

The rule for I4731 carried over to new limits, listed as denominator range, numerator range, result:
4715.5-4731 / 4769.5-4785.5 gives 1.04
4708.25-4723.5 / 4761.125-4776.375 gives 1.01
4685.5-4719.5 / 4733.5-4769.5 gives 1.01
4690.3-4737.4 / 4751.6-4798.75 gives 1.04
